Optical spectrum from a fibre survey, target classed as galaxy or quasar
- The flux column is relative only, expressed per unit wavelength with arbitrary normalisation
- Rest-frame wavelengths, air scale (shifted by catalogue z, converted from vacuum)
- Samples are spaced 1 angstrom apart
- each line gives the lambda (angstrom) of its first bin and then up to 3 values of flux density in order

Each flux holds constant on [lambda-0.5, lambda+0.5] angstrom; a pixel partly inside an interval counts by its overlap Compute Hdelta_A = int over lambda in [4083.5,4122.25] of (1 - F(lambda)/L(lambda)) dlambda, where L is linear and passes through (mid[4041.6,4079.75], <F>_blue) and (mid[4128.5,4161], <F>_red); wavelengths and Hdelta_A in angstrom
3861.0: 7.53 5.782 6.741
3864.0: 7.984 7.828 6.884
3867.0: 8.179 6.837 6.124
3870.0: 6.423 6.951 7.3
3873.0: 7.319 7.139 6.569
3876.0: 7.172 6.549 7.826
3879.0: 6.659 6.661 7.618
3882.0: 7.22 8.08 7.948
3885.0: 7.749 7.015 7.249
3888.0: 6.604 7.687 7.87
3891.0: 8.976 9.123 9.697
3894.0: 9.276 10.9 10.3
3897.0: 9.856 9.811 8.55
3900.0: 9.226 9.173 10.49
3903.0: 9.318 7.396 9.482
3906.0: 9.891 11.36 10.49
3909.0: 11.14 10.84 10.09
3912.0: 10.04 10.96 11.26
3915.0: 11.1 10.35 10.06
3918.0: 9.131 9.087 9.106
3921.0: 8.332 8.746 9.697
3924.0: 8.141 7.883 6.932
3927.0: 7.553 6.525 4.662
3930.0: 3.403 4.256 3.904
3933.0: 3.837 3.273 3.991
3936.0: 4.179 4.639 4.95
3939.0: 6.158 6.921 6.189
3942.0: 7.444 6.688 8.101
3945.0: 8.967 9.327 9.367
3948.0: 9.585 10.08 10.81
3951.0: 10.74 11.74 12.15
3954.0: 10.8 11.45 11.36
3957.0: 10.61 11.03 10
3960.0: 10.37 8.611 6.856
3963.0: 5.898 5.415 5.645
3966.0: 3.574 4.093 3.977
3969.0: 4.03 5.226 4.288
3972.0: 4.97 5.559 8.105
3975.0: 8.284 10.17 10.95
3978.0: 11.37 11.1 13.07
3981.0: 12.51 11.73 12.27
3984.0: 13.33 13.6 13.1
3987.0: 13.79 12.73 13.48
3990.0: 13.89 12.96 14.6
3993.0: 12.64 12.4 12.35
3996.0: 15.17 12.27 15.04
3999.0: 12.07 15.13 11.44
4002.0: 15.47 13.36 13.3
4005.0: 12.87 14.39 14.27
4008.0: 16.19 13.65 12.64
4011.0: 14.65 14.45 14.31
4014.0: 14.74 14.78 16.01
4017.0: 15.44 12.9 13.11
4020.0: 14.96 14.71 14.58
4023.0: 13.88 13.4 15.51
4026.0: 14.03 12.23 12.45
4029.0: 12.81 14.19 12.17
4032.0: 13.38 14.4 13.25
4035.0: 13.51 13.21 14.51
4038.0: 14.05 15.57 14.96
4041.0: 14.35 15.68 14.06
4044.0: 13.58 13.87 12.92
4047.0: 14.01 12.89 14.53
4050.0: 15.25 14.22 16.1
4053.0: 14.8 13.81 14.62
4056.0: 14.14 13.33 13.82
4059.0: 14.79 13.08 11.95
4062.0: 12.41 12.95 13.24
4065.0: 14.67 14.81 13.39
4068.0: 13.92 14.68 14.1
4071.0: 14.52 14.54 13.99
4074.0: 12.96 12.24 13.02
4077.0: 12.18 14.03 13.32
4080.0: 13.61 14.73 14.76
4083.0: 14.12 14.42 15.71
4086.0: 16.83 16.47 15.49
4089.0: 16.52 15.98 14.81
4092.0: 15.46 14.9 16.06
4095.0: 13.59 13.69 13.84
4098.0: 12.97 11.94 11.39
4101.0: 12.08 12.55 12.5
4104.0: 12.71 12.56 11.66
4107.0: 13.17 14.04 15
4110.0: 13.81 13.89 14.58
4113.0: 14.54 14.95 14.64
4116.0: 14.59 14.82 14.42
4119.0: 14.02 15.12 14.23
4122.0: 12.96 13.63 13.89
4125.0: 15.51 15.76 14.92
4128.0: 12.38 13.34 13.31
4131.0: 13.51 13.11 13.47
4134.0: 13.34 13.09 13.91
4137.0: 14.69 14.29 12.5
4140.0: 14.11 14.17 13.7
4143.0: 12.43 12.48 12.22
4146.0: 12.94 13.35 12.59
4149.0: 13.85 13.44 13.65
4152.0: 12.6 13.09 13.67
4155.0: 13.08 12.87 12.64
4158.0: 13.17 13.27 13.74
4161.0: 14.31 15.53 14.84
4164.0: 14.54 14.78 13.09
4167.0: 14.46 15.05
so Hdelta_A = -1.72 angstrom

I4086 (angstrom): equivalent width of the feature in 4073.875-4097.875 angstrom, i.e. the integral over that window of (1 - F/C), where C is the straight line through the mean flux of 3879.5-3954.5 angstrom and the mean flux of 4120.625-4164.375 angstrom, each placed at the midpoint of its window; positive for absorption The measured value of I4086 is -4.4 angstrom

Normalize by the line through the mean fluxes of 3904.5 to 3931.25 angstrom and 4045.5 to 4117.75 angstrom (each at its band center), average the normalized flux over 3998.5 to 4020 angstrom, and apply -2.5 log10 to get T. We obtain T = -0.19 mag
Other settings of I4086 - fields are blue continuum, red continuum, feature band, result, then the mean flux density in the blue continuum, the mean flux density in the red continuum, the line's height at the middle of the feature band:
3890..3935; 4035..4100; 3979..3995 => -2.37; 8.66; 14.2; 11.3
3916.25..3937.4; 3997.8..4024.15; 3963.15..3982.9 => 5.91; 6.59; 14.1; 10.7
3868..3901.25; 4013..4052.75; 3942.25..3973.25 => 7.87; 7.93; 14.1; 11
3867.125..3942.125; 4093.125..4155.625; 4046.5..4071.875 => -4.49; 7.91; 13.6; 11.9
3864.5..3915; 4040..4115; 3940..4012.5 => 3.10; 8.53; 14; 11.1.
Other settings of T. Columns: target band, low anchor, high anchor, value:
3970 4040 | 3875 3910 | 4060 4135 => -0.12 mag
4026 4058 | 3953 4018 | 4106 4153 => -0.14 mag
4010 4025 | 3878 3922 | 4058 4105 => -0.18 mag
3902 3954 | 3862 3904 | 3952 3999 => 0.09 mag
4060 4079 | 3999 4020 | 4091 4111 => 0.01 mag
